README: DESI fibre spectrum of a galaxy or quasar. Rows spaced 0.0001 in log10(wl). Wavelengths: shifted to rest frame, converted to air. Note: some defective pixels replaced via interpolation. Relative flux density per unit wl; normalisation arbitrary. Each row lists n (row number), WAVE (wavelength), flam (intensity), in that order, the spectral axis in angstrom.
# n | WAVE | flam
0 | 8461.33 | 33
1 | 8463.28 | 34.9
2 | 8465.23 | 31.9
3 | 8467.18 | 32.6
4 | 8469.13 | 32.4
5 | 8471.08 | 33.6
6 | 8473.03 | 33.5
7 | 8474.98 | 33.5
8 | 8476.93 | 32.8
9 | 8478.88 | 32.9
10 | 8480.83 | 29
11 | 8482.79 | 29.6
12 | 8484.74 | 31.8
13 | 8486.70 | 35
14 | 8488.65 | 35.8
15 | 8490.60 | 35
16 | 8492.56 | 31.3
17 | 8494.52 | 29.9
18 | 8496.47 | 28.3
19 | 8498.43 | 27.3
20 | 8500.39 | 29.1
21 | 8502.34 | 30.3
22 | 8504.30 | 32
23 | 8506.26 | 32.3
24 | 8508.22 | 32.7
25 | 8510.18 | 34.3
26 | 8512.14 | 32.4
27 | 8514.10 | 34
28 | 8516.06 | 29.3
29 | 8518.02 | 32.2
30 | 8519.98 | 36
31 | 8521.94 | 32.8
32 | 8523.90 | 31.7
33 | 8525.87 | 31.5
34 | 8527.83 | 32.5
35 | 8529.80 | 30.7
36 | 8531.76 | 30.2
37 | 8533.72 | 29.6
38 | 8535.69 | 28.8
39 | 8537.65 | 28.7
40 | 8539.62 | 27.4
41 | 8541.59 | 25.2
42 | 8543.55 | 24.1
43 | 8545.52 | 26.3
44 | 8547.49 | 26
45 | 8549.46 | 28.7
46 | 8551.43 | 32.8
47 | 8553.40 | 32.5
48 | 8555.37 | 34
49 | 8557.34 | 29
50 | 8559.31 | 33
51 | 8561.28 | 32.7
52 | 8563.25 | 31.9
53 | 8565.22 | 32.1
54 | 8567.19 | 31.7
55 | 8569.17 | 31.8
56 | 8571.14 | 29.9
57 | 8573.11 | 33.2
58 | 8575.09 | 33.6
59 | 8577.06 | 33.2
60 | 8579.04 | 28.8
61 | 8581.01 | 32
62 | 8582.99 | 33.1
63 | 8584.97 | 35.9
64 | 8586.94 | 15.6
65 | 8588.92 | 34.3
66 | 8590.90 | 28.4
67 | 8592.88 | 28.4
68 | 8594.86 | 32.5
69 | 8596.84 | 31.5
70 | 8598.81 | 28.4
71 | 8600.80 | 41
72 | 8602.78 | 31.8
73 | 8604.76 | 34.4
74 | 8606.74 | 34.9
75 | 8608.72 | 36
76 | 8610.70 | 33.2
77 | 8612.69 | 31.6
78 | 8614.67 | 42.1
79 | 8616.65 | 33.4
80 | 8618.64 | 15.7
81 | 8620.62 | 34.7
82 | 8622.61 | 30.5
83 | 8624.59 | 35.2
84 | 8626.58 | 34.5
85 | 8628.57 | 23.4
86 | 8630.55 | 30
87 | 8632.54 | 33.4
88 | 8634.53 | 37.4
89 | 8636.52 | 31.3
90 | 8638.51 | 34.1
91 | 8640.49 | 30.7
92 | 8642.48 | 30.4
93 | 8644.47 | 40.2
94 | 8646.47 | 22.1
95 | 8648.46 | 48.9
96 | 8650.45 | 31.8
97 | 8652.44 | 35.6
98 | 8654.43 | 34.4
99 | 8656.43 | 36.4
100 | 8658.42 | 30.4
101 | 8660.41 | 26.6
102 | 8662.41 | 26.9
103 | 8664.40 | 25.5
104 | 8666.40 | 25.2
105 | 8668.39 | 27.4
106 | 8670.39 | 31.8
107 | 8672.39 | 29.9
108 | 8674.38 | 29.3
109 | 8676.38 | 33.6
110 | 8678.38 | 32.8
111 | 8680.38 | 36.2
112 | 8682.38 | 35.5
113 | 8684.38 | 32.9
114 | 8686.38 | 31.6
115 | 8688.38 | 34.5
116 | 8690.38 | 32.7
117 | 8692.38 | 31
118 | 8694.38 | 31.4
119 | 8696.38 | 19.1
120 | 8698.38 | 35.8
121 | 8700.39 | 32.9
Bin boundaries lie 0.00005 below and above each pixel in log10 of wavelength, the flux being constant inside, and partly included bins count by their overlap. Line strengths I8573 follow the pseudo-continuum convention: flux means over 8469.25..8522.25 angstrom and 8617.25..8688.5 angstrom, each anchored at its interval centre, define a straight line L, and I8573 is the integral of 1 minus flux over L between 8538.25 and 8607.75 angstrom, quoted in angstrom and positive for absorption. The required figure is 2.24 angstrom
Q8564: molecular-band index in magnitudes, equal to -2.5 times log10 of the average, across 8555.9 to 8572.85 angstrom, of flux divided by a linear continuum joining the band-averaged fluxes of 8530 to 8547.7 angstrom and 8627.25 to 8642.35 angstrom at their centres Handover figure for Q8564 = -0.11 mag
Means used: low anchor 27.6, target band 31.7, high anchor 31.5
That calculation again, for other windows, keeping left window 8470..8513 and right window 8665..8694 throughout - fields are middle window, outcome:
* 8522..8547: 0.10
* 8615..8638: 0.02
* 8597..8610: -0.08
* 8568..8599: 0.04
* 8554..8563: -0.01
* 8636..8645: -0.05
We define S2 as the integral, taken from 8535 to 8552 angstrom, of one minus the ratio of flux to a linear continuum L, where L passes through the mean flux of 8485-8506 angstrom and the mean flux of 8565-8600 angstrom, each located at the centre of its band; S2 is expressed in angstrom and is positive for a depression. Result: 2.0 angstrom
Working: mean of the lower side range 31.4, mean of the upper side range 30.8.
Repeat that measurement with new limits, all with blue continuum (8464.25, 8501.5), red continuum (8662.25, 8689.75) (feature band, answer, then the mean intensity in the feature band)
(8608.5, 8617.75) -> -1.08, 35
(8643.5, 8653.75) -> -1.47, 35.7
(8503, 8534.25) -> -0.44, 32.2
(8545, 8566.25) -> 0.43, 30.9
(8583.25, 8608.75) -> -0.21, 31.7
